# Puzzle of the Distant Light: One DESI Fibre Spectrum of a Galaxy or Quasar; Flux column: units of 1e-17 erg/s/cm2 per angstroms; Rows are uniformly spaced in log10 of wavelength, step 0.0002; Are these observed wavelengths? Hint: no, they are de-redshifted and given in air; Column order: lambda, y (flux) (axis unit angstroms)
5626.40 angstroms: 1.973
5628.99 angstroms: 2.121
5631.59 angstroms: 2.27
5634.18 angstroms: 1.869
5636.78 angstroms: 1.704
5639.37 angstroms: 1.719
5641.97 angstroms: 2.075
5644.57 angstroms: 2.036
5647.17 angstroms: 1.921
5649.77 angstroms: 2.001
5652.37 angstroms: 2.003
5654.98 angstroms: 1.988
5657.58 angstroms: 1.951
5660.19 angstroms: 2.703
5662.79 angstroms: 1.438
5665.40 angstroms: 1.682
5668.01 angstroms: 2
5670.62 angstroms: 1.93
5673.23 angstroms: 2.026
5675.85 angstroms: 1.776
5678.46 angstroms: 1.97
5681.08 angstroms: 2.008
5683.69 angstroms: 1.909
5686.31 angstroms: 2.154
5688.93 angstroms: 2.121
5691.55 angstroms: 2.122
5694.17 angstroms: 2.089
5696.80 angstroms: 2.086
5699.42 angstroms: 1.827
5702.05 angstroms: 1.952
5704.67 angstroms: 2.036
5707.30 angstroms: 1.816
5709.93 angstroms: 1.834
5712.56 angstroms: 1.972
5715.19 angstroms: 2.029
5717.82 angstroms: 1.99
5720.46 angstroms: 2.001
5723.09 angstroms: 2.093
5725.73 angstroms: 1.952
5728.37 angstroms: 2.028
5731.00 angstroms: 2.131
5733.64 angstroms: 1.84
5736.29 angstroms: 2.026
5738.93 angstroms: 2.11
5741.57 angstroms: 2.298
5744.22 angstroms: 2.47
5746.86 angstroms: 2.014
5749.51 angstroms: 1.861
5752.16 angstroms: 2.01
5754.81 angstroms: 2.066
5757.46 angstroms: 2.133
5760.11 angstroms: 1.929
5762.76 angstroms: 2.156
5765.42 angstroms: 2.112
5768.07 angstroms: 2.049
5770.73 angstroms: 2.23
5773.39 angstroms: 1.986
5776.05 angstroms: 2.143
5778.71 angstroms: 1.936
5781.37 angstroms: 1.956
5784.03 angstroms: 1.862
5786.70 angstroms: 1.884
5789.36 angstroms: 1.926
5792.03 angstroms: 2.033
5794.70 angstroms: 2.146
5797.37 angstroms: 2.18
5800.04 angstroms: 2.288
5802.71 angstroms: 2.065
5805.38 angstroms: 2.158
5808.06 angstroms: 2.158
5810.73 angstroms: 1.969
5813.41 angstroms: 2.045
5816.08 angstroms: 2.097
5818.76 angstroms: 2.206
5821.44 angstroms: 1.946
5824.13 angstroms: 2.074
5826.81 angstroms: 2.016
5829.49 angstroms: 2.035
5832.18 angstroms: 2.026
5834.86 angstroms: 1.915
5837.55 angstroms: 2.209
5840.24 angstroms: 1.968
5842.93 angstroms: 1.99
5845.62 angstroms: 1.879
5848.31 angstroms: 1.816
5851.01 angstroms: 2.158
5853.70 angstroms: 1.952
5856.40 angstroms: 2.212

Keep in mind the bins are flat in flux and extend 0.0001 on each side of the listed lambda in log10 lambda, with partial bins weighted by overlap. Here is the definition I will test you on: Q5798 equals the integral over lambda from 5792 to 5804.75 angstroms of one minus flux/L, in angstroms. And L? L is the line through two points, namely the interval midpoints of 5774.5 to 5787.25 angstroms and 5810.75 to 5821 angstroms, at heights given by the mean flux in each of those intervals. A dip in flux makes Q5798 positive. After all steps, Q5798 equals -0.8 angstroms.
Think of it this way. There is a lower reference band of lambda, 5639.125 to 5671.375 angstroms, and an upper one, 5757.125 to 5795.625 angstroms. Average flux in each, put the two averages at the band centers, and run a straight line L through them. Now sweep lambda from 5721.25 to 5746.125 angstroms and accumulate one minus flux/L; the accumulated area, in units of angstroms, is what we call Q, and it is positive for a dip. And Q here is -1.2 angstroms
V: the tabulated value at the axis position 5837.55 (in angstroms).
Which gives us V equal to 2.209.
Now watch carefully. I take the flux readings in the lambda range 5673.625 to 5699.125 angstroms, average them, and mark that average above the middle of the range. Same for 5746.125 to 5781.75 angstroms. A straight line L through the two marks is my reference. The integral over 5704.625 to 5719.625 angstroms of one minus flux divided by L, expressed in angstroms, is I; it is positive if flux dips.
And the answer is 0.6 angstroms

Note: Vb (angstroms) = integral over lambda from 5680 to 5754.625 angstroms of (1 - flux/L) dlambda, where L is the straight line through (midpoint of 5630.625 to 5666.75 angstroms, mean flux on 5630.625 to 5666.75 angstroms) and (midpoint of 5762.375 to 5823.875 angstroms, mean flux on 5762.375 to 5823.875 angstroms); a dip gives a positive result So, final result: -0.9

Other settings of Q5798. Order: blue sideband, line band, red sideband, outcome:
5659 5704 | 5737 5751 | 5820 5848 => -1.06 angstroms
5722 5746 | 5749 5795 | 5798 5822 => 1.84 angstroms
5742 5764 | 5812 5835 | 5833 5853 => -0.39 angstroms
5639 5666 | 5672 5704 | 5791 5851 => -0.23 angstroms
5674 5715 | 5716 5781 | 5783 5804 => -1.45 angstroms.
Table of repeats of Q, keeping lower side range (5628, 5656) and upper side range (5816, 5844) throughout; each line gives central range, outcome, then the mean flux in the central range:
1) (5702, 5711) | 0.40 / 1.91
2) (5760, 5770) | -0.35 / 2.09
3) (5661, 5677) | 1.17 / 1.84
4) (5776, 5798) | 0.34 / 1.99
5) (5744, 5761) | -0.29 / 2.05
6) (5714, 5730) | -0.13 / 2.02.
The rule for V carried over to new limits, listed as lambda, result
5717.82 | 1.99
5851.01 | 2.158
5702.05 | 1.952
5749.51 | 1.861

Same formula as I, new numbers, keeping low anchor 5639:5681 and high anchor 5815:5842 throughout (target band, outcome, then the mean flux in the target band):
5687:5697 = -0.7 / 2.11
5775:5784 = 0.2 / 1.99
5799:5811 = -0.6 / 2.14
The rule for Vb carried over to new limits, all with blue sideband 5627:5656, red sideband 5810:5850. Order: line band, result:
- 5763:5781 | -0.7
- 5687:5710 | -0.2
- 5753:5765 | -0.4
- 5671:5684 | 0.3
